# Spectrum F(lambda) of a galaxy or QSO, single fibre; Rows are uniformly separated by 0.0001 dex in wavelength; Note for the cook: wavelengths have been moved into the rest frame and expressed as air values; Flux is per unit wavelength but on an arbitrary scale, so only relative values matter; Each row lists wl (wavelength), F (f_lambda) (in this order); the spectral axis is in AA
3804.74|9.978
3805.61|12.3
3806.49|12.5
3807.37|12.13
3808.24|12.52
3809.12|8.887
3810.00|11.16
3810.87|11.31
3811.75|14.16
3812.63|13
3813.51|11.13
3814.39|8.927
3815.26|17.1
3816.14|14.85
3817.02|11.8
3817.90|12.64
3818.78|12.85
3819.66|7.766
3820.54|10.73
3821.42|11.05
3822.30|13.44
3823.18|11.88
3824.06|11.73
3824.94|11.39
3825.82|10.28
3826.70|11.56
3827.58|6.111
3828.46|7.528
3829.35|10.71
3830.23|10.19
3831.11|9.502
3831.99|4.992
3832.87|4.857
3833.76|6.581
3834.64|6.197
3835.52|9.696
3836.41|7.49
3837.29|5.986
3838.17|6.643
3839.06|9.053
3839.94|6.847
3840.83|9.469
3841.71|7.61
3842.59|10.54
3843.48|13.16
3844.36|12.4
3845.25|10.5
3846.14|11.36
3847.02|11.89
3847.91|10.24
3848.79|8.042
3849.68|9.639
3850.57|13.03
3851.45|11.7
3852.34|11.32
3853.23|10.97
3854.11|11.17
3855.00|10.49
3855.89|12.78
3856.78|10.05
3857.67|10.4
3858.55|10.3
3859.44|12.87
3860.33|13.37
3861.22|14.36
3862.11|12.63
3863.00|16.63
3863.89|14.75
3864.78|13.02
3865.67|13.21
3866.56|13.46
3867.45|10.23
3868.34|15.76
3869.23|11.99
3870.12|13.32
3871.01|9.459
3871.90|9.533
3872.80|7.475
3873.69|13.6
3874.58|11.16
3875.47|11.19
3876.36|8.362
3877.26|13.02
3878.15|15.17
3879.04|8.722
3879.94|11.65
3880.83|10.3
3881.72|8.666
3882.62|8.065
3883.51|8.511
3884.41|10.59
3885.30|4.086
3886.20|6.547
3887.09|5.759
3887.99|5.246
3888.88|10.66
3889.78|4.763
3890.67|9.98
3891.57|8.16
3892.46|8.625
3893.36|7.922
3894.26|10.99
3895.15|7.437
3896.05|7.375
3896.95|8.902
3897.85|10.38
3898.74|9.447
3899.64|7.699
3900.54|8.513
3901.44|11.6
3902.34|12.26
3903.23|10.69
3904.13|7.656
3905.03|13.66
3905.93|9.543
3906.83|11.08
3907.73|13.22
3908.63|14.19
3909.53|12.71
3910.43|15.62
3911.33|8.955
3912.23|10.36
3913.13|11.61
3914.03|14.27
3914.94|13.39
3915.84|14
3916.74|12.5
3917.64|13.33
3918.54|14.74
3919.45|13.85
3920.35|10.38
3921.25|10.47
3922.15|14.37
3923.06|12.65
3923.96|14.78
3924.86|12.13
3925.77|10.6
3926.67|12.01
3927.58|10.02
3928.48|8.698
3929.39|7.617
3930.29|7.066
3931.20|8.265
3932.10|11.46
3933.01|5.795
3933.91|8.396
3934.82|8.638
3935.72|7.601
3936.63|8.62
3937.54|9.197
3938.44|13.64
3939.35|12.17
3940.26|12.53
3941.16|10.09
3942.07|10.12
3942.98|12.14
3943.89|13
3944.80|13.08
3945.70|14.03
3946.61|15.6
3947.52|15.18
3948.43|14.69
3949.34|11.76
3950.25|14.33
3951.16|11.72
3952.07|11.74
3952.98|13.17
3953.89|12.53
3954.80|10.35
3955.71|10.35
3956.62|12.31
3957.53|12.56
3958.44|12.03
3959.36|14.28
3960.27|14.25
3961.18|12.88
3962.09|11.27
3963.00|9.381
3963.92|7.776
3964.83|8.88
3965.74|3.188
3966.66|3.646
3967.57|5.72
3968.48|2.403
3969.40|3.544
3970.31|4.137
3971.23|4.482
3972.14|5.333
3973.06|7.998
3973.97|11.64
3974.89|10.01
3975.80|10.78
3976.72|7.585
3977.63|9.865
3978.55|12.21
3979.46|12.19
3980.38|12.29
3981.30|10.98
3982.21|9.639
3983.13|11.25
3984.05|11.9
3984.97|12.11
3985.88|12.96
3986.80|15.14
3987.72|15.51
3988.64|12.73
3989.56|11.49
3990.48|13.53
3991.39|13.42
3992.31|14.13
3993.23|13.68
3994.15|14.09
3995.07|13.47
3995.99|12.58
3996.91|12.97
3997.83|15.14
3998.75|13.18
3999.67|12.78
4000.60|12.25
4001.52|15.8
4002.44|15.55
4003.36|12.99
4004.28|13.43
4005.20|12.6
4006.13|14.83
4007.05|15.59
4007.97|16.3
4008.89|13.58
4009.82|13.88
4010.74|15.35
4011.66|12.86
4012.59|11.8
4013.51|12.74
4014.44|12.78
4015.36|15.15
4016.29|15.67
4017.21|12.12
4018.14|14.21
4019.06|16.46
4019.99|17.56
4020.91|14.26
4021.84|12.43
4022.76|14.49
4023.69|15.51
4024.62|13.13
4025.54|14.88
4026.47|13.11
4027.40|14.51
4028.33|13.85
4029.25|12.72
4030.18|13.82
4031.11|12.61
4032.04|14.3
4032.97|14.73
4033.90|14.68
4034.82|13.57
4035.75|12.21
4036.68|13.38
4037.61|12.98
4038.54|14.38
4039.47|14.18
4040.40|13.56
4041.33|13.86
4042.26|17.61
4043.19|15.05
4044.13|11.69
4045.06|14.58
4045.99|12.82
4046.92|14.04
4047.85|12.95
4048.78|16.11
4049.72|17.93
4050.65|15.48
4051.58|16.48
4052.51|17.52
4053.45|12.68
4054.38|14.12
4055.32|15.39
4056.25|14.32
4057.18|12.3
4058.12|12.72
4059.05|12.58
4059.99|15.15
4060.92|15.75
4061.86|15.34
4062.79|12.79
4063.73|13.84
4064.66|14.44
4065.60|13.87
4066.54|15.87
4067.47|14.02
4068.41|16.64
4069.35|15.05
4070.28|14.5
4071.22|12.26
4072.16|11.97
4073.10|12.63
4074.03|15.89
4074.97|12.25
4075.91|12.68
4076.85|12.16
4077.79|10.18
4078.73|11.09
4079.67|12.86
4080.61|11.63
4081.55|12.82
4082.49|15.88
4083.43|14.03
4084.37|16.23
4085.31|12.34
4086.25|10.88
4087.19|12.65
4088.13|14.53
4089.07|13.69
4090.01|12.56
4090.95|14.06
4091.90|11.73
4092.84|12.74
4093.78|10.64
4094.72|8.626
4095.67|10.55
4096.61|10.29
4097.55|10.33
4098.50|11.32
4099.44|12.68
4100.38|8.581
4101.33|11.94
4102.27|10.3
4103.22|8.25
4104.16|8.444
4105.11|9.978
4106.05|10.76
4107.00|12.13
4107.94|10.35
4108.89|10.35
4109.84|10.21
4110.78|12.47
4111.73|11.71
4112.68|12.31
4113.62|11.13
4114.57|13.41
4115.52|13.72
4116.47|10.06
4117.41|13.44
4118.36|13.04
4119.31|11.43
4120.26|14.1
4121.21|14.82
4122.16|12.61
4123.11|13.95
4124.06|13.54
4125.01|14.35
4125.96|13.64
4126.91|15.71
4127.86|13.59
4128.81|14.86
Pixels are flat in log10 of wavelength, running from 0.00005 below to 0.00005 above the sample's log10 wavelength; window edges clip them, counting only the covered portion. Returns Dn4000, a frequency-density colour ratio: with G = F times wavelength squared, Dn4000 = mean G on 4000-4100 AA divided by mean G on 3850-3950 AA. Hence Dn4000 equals 1.34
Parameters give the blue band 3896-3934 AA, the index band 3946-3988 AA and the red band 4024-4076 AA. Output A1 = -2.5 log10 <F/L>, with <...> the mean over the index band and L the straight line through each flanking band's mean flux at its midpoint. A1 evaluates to 0.17 mag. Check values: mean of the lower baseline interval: 11.1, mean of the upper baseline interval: 14.2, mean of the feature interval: 10.5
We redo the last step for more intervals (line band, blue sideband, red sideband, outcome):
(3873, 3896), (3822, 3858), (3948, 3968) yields 0.12 mag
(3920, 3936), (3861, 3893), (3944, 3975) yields 0.03 mag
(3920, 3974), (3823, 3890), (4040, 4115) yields 0.10 mag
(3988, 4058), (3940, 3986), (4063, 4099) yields -0.20 mag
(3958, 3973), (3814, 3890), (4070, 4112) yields 0.40 mag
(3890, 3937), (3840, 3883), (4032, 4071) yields 0.15 mag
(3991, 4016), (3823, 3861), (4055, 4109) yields -0.18 mag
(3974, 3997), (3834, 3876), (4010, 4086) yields 0.07 mag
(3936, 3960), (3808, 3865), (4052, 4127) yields -0.07 mag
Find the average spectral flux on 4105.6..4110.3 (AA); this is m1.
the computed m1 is 10.7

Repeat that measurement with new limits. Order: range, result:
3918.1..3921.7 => 12.4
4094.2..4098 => 9.96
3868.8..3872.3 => 11.1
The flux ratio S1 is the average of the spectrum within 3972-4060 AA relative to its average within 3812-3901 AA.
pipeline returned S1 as 1.3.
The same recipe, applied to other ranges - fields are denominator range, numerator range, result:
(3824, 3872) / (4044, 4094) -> 1.31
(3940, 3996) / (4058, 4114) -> 1.12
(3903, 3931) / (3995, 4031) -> 1.19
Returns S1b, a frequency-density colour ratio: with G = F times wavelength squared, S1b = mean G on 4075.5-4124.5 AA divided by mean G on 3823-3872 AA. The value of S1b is 1.3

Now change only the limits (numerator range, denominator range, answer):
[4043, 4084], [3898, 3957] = 1.30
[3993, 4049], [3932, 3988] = 1.37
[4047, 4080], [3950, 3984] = 1.52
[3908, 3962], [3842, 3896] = 1.15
